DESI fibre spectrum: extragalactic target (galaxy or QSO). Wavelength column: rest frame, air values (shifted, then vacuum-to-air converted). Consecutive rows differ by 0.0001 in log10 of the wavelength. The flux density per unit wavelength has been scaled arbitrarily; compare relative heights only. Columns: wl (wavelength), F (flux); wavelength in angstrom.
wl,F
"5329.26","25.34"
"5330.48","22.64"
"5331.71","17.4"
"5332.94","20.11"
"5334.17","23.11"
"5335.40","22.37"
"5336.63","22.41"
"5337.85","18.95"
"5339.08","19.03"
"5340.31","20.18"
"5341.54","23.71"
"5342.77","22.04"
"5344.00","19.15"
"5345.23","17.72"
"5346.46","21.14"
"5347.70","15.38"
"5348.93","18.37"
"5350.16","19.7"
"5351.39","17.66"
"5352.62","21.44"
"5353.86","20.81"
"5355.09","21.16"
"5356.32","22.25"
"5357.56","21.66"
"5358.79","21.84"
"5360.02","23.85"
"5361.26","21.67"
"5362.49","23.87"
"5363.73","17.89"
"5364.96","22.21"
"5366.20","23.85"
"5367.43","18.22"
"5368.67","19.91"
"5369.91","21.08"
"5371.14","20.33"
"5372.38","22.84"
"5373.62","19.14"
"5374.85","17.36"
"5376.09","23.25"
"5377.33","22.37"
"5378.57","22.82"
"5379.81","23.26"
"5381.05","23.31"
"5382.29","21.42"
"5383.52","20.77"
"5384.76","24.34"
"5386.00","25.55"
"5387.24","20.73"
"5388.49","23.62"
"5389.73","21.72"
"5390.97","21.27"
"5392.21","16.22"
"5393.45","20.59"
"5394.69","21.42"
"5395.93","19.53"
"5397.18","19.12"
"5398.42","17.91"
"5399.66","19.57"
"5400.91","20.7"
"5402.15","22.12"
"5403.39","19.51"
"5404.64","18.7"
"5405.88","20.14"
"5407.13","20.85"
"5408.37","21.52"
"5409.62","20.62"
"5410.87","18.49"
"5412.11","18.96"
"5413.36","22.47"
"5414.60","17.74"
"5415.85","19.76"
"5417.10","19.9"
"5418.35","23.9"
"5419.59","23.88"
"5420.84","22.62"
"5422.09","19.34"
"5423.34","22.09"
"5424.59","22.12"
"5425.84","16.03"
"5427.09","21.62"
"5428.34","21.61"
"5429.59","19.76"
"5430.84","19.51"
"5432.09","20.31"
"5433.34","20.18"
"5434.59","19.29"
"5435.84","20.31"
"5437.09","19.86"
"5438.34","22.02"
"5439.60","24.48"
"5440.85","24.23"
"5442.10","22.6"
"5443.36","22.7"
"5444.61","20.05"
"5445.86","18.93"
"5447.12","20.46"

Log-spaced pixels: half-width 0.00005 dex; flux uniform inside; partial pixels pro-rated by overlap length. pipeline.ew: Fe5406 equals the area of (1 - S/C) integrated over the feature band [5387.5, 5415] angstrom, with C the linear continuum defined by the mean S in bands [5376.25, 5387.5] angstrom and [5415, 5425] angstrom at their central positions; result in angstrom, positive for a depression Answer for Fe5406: 2.5 angstrom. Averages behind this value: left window 22.8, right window 21.6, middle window 20.2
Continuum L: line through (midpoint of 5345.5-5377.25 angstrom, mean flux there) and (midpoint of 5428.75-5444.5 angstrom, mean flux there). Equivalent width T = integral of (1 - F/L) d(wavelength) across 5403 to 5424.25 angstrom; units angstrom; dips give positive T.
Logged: 0.4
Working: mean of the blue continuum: 20.7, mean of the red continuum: 21.2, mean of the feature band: 20.6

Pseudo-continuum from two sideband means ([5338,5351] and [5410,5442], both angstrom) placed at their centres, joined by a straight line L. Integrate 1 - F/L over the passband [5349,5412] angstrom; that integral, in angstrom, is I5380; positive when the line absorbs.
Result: -2.6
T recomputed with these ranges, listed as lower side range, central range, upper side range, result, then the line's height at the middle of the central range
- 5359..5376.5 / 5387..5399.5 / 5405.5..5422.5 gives 0.44 angstrom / 20.9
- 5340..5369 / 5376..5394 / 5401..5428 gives -1.24 angstrom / 20.6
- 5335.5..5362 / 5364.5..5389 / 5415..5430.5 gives -1.31 angstrom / 20.7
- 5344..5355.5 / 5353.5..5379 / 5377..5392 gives -0.78 angstrom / 20.7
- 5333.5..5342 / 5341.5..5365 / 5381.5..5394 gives 0.97 angstrom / 21.4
